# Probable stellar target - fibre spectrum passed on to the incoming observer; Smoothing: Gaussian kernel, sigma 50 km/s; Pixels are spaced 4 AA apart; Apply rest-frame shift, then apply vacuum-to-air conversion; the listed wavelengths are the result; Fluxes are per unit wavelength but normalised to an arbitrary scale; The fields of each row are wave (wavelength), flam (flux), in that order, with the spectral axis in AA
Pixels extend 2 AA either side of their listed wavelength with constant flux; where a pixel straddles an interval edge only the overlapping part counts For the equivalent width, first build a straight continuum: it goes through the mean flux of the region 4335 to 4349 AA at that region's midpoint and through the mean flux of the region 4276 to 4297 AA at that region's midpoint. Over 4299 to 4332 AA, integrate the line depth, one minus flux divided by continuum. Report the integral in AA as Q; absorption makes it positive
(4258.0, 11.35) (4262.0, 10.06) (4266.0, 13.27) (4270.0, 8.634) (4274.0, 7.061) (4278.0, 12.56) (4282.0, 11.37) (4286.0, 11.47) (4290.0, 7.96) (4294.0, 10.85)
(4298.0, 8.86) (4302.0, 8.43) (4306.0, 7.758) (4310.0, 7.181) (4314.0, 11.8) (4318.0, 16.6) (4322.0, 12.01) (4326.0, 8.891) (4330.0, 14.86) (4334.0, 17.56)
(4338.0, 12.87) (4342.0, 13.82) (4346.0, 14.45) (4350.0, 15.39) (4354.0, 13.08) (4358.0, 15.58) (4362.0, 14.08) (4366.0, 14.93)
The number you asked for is 4.5 AA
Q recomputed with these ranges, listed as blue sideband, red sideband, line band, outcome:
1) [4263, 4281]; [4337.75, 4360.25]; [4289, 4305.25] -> 3.7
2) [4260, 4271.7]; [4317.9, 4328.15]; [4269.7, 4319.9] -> 5.3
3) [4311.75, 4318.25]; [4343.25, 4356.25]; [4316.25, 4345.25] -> -0.1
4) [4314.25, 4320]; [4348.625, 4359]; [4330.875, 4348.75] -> 0.1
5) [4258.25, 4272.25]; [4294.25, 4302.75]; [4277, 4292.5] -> -1.5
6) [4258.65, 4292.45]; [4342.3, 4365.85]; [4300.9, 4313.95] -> 4.0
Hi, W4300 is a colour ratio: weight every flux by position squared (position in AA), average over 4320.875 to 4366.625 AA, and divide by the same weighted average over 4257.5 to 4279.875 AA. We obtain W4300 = 1.4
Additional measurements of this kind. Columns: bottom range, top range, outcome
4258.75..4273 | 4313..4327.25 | 1.23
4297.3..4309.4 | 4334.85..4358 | 1.78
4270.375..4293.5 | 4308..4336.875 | 1.29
